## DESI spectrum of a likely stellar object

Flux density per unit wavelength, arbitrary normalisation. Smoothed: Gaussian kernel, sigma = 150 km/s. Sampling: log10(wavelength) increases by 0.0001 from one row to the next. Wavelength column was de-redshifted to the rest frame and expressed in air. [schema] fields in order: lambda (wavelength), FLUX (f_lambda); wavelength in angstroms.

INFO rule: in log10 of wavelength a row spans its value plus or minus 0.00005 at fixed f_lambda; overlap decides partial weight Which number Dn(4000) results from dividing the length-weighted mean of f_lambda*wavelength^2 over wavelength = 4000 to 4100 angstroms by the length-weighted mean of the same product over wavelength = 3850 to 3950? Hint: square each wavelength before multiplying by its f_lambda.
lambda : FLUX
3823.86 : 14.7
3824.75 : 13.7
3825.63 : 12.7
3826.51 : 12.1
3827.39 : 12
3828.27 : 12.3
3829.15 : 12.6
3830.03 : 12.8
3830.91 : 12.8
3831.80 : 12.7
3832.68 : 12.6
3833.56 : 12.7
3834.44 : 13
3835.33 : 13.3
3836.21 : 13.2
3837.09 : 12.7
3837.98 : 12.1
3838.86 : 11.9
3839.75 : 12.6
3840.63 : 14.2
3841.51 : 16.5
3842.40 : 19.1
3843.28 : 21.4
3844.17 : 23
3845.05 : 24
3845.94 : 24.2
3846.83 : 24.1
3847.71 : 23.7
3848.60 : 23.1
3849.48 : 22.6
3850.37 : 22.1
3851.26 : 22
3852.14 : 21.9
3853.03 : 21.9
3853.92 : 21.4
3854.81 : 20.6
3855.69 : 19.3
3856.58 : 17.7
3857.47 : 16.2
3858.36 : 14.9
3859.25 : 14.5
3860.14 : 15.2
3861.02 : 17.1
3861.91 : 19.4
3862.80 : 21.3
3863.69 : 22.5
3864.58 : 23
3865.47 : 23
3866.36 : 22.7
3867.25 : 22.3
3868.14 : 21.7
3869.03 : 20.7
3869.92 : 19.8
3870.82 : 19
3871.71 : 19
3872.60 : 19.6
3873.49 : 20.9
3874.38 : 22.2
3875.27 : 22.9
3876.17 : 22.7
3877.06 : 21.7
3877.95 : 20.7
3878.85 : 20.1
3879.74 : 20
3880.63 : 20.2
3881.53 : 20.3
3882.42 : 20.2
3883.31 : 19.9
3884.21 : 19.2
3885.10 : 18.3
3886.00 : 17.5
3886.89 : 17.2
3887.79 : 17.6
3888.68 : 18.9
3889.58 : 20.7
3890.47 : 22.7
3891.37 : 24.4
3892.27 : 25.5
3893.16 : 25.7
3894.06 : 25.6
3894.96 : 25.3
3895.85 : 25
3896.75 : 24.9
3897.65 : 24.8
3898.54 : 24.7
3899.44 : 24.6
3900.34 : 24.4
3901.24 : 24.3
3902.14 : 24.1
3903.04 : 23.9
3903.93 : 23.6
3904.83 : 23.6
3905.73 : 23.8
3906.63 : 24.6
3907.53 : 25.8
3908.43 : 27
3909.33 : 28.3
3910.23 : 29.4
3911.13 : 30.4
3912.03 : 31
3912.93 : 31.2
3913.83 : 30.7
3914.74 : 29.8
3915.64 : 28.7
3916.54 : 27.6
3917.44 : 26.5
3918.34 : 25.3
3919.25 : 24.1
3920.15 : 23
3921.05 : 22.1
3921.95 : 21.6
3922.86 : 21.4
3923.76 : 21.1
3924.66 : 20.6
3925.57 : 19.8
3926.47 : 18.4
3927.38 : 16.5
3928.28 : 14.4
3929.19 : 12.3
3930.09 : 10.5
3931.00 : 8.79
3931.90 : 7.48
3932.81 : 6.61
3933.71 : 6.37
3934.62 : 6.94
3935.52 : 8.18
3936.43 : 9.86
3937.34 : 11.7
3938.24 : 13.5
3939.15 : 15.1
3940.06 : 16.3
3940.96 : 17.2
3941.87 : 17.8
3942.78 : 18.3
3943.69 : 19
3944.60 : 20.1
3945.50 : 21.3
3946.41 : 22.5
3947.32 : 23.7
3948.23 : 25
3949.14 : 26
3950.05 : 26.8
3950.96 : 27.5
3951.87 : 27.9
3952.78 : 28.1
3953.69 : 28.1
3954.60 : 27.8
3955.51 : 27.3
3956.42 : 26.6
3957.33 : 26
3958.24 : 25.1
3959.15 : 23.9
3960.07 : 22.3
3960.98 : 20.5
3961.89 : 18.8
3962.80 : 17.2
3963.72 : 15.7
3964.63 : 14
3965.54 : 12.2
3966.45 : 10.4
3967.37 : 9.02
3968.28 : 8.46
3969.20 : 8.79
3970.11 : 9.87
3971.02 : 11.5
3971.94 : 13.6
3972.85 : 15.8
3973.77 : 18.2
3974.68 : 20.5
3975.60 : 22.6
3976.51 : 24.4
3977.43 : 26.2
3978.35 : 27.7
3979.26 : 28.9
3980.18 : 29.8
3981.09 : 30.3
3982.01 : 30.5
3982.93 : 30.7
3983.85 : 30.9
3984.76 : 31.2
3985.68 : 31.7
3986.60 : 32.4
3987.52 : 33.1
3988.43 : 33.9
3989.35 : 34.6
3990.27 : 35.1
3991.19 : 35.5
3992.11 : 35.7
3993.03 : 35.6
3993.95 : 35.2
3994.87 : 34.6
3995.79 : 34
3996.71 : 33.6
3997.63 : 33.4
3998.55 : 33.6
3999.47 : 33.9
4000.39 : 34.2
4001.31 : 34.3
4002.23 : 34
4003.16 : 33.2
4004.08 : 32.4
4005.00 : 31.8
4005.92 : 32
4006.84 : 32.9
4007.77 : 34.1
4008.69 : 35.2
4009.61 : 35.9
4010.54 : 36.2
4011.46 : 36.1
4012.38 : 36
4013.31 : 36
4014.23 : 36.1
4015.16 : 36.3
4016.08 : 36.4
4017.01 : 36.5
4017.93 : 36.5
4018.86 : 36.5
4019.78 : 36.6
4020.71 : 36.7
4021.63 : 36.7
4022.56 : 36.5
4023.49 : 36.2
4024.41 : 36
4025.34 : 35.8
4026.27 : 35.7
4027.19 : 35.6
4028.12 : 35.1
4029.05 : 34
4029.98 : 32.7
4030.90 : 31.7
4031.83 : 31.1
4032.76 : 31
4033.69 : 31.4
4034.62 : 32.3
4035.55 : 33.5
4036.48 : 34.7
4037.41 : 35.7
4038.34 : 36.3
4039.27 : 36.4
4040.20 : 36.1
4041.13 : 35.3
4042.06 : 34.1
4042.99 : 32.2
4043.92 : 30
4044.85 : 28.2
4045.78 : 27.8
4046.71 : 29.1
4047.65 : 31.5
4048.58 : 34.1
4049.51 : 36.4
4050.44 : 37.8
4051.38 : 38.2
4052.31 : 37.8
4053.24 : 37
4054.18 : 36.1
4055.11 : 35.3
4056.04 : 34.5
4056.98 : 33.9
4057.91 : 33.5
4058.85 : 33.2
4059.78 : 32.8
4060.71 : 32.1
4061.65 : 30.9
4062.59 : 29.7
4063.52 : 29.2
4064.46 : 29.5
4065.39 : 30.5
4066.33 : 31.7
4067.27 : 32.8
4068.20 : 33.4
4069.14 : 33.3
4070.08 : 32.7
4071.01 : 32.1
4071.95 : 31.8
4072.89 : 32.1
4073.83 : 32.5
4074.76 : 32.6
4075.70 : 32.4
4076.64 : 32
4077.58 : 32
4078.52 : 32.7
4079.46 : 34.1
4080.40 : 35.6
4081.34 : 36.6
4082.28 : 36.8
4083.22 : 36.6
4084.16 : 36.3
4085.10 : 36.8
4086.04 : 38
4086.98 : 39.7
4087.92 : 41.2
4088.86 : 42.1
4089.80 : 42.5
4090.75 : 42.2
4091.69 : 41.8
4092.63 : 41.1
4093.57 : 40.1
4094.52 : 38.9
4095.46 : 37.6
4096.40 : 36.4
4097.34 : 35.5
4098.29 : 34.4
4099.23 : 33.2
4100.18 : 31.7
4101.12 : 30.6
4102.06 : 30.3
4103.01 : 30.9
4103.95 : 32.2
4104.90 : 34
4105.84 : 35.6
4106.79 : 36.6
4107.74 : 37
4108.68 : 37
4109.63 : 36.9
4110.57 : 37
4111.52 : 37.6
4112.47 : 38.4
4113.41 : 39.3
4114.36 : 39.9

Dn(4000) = 1.80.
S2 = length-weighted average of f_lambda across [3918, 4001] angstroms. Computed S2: 22.3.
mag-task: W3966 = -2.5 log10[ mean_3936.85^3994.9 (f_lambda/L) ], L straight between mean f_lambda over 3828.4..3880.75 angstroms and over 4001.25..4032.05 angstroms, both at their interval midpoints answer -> 0.28 mag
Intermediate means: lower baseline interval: 18.8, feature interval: 23.4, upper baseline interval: 35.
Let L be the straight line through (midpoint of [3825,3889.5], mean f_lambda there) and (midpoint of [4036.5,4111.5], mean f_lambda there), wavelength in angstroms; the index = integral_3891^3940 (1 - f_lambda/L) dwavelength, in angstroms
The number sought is 2.6 angstroms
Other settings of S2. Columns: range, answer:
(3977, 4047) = 33.7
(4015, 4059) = 34.5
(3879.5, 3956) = 21.5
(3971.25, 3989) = 26.8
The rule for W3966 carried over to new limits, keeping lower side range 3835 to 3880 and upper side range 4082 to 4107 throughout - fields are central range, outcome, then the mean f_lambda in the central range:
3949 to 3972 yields 0.34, 19.8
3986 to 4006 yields -0.15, 33.9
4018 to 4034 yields -0.10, 34.7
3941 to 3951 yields 0.18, 22.1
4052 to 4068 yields 0.04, 32.9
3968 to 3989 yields 0.18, 24.2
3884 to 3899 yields -0.01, 22.3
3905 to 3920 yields -0.17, 27.6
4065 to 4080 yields 0.09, 32.4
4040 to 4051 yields 0.02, 32.7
